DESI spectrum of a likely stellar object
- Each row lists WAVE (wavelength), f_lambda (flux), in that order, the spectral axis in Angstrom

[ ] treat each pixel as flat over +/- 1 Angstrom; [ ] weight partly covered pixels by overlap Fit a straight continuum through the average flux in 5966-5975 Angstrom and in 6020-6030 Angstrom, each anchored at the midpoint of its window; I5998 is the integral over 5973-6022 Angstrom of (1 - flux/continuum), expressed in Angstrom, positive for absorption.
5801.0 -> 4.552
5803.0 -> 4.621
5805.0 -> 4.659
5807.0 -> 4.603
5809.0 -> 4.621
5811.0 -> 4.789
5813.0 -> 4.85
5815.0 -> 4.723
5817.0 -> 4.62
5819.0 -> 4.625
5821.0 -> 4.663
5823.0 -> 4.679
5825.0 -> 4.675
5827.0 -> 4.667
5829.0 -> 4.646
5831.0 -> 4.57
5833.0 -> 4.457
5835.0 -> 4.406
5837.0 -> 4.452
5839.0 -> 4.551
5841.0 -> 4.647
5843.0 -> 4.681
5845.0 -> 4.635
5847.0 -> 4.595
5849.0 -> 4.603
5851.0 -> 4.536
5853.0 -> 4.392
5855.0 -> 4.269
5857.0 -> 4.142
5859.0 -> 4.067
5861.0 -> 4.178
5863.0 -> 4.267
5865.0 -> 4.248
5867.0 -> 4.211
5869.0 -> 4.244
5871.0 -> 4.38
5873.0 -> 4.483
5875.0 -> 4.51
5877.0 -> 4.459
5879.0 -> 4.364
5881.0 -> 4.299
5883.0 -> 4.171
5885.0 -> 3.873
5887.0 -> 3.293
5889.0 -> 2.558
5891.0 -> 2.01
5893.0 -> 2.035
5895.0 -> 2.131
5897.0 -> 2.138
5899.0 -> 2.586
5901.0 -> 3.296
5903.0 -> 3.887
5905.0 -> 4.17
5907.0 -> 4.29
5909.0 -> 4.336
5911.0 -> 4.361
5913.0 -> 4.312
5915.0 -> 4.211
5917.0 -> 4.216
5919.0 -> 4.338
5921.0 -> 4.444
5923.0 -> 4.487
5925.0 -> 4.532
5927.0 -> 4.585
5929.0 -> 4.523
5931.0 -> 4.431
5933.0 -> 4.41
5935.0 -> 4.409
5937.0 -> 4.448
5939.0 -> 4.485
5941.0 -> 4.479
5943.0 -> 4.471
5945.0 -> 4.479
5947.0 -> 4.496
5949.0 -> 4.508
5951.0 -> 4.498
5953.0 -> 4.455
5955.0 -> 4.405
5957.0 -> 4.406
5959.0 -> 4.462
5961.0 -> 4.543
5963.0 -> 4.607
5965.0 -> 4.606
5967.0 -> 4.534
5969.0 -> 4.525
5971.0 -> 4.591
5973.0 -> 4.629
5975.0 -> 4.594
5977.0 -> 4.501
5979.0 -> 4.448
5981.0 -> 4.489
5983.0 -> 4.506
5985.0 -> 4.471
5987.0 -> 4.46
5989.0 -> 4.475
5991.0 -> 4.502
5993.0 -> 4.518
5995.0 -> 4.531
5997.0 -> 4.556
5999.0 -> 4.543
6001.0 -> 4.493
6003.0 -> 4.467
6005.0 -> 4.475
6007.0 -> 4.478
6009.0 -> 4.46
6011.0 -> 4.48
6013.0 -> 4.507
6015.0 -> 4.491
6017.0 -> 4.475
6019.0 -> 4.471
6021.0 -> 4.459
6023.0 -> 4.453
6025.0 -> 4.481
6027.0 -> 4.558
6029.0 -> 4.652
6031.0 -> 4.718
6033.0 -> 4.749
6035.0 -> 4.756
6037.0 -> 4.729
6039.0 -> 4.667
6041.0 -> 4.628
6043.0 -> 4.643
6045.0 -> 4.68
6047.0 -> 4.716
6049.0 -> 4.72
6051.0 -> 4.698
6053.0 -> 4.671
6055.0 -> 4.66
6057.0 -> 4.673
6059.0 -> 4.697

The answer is 0.5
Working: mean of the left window 4.57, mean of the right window 4.52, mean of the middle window 4.5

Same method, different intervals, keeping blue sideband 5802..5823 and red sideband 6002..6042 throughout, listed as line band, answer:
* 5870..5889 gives 2.14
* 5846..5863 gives 1.13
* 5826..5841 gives 0.39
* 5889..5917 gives 7.61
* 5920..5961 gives 1.17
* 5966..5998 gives 0.42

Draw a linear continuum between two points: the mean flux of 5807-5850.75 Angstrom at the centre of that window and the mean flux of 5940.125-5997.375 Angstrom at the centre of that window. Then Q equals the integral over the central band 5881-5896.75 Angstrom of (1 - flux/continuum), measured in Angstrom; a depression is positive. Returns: 5.7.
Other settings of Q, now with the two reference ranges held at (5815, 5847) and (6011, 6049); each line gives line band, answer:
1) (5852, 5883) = 2.06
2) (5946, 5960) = 0.43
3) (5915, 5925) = 0.50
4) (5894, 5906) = 4.09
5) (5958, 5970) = 0.15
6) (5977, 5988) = 0.30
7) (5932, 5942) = 0.34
